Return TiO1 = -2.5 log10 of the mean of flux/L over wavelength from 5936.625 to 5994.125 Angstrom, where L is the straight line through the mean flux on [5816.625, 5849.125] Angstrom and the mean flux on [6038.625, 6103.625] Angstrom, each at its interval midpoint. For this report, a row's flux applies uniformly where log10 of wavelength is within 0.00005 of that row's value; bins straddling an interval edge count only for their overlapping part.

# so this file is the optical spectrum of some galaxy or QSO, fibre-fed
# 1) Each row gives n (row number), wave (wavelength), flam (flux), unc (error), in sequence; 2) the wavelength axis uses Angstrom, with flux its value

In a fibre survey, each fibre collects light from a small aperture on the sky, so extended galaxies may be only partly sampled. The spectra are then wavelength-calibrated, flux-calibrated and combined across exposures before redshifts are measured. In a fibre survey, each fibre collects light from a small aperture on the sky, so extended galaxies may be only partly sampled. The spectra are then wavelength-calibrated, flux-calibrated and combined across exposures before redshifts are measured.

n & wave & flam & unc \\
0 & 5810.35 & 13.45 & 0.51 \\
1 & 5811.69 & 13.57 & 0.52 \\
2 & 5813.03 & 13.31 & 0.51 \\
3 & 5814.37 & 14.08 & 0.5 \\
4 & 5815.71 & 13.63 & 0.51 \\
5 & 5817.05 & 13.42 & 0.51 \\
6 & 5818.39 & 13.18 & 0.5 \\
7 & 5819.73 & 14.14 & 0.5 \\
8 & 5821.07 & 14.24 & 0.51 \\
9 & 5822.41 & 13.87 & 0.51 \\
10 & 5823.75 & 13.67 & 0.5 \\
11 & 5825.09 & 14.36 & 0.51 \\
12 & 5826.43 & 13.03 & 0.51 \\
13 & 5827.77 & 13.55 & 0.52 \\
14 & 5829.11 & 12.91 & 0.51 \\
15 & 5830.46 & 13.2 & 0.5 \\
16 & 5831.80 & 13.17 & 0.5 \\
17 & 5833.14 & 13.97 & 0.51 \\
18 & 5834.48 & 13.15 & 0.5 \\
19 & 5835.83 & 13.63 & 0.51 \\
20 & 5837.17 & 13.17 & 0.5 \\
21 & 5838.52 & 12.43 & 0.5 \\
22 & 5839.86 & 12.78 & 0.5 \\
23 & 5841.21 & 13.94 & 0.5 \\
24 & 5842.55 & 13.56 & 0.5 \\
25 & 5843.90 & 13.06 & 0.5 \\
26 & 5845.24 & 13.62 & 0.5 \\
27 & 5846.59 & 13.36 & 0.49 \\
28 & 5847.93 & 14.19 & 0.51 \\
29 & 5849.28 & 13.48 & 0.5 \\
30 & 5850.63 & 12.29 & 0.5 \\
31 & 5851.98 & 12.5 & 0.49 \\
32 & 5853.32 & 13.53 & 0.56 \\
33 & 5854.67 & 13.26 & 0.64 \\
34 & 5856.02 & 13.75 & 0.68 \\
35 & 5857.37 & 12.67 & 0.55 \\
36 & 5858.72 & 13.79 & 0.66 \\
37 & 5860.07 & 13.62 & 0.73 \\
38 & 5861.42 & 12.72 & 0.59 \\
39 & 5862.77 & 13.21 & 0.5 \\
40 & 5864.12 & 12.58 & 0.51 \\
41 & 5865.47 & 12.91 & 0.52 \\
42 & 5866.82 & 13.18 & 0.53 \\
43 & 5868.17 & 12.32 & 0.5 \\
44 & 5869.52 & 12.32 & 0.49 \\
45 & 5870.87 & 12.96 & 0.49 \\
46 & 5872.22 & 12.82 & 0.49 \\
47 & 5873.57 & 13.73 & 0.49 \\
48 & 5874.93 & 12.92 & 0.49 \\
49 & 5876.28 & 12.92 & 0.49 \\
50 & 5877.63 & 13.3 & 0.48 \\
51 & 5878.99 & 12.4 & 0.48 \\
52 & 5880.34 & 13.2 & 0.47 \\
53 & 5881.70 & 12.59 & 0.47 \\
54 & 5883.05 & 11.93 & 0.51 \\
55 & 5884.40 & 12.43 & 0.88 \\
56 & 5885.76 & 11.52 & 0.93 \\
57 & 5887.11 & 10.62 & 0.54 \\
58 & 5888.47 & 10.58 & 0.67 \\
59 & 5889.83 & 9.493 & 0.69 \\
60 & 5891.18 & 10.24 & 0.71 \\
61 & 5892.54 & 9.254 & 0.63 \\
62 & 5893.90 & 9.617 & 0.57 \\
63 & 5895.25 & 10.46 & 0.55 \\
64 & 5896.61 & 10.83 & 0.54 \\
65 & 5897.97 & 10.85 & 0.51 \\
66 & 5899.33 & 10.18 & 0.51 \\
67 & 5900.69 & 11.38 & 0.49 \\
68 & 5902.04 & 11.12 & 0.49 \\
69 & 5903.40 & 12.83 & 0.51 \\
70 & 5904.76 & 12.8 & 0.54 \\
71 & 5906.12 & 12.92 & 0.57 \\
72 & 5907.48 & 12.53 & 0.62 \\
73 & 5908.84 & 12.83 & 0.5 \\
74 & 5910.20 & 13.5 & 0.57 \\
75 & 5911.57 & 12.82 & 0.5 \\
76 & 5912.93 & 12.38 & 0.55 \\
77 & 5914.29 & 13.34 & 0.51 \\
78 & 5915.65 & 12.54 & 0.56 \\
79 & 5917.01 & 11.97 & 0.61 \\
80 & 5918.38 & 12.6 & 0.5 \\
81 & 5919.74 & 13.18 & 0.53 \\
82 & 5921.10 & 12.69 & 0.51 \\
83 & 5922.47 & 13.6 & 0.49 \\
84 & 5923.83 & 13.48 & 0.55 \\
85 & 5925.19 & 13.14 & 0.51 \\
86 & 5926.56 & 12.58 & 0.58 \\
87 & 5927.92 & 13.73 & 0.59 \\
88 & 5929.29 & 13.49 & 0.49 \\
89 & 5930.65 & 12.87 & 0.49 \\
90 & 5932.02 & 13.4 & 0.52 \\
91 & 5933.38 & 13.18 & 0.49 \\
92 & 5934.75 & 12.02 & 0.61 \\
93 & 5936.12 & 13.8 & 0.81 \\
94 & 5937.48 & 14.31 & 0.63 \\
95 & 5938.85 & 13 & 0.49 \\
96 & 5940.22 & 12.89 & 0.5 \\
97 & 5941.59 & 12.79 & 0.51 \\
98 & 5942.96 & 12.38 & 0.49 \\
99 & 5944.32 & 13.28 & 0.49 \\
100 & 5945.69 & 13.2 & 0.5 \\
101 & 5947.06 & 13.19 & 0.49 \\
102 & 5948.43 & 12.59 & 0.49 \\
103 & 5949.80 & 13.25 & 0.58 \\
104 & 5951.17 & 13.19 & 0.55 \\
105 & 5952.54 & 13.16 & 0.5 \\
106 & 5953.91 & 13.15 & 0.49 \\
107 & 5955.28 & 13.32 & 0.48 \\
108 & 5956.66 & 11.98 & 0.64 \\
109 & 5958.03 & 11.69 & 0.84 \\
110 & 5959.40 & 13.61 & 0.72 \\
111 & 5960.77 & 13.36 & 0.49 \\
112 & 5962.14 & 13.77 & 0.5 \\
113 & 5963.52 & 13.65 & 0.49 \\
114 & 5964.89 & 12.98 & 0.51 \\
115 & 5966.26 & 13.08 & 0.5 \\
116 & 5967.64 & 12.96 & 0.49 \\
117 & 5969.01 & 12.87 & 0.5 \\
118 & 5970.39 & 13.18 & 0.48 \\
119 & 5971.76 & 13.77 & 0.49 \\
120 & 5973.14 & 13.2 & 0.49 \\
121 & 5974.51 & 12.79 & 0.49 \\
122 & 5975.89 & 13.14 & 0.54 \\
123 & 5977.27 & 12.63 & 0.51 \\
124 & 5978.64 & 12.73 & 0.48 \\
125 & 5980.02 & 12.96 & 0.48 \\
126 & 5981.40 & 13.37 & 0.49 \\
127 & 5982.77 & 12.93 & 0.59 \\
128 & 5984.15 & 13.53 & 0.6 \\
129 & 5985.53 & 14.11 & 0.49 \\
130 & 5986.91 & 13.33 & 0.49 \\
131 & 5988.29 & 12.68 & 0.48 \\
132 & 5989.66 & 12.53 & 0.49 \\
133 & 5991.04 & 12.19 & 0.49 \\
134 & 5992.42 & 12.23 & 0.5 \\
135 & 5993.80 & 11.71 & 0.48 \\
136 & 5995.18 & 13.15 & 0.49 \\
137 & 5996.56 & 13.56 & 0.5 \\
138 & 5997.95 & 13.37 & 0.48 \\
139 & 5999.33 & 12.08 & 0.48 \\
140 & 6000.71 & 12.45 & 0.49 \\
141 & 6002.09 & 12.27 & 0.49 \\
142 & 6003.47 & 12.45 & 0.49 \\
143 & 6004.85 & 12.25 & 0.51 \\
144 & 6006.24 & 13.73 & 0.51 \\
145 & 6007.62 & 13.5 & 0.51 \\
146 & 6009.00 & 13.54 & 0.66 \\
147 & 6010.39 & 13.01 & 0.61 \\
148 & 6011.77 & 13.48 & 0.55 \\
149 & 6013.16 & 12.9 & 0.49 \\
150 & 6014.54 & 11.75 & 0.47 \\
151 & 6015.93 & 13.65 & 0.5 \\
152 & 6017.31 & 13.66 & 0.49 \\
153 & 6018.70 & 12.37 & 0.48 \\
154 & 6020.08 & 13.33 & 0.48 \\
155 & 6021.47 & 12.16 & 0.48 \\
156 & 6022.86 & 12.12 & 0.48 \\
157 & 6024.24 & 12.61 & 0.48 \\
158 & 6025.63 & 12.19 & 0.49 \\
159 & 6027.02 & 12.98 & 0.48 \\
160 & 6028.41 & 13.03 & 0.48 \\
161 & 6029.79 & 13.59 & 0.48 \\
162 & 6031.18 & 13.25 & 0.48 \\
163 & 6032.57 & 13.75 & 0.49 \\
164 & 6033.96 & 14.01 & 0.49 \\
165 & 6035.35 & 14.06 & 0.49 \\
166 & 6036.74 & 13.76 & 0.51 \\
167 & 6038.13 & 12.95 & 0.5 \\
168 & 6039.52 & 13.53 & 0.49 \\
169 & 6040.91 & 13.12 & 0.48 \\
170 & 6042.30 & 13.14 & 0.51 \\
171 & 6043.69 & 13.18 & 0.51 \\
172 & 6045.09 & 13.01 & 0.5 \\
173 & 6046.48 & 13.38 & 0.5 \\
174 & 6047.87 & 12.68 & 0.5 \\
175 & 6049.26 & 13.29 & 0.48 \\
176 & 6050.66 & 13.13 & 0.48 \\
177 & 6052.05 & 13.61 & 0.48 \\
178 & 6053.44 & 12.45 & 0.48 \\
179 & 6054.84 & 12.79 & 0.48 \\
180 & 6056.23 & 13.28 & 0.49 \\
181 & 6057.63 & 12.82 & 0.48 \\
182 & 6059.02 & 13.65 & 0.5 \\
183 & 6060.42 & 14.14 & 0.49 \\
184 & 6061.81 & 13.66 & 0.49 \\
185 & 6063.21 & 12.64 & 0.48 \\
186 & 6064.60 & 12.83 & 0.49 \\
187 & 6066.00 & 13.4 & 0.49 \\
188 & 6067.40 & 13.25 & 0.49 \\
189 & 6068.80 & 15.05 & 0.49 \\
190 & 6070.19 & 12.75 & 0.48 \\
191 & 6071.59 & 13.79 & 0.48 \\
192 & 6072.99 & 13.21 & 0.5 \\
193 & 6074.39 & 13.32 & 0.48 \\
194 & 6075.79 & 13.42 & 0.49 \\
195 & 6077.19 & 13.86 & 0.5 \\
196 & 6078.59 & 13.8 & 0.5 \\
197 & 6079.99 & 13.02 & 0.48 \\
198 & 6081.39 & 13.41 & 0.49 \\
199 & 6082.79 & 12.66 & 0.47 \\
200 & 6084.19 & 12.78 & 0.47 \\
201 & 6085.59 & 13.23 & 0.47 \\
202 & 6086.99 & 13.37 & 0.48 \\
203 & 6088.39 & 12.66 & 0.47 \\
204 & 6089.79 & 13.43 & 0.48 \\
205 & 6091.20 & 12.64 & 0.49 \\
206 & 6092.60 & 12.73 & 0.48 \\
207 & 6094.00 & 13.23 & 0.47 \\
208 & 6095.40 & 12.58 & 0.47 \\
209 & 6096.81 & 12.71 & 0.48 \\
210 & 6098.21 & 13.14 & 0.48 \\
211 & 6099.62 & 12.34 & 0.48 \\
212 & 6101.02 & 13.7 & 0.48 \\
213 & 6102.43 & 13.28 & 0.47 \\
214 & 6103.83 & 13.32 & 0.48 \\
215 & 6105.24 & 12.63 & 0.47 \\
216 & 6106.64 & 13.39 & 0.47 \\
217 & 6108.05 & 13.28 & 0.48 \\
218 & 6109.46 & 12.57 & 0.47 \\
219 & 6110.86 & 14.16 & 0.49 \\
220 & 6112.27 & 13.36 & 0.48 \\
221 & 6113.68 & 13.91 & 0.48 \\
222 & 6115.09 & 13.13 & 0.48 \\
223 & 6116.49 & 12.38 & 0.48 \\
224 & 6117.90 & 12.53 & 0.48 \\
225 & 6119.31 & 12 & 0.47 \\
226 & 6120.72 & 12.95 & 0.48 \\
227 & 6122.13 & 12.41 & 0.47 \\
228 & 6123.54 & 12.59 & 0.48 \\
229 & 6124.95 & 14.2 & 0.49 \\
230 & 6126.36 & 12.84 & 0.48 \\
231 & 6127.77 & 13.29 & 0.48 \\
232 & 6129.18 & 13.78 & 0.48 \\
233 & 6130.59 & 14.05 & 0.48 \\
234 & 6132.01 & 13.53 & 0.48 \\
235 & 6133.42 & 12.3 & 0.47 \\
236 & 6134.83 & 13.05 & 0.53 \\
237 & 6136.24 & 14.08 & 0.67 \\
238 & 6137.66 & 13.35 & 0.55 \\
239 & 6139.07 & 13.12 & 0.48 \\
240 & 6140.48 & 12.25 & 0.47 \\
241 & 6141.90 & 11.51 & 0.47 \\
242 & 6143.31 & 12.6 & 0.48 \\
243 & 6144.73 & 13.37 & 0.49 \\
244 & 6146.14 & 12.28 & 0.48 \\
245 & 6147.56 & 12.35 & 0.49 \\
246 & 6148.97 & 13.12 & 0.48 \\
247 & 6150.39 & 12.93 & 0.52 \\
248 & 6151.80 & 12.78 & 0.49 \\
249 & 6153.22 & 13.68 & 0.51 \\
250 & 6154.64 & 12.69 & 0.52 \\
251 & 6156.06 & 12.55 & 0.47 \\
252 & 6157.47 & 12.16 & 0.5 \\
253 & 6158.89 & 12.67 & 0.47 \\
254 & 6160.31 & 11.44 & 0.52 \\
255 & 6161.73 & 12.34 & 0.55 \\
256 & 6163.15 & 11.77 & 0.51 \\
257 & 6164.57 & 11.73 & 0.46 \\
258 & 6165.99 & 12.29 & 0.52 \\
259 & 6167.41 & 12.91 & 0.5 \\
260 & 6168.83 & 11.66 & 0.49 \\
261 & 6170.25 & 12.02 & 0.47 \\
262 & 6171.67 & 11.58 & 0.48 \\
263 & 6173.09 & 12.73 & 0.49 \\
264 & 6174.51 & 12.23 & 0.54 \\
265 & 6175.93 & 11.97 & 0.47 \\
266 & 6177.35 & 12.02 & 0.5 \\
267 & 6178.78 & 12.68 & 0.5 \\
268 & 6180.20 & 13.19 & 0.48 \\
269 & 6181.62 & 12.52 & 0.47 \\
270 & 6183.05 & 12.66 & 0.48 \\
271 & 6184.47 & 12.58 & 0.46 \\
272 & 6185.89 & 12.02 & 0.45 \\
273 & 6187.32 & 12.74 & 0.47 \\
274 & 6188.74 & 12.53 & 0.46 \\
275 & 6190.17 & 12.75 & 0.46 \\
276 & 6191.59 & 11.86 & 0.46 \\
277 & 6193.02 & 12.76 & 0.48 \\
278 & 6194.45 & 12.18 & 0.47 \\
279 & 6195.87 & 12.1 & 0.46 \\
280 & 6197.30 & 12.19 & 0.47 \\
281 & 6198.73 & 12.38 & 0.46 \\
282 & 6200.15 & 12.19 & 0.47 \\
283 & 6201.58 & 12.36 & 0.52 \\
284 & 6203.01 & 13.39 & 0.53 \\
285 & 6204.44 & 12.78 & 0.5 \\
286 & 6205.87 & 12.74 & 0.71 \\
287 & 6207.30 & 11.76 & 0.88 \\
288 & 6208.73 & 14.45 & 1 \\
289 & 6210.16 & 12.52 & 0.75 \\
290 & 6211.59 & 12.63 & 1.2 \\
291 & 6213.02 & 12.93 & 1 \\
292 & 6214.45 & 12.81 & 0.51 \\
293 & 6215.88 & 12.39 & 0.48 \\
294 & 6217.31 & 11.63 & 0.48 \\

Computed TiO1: 0.025 mag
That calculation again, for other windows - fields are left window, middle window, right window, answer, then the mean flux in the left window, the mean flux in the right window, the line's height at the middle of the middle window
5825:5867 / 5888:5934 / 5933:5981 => 0.09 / 13.3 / 13.1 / 13.1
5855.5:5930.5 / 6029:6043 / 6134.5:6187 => -0.09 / 12.4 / 12.5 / 12.4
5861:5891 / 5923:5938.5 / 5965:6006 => -0.05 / 12.4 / 12.9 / 12.6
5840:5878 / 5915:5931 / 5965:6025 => 0.00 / 13.2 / 12.9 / 13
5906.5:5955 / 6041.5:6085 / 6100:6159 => -0.02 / 13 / 13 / 13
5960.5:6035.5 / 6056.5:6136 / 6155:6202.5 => -0.05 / 13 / 12.3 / 12.6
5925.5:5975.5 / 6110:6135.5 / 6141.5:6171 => -0.05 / 13.1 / 12.4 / 12.5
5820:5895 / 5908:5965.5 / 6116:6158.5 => -0.02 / 12.8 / 12.9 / 12.8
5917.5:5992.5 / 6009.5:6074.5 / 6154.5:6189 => -0.04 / 13.1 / 12.3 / 12.8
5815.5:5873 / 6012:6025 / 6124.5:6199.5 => 0.01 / 13.3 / 12.6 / 12.9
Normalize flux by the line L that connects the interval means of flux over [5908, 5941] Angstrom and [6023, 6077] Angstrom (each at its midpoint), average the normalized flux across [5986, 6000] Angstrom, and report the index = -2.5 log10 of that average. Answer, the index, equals 0.04 mag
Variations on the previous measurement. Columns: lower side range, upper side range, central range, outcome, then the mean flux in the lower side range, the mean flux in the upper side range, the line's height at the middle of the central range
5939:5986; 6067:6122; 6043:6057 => 0.004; 13.1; 13.1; 13.1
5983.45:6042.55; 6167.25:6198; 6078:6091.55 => -0.032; 13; 12.4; 12.7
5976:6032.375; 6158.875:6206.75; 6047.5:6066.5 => -0.037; 12.9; 12.3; 12.7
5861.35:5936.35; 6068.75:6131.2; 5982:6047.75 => -0.017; 12.3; 13.2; 12.8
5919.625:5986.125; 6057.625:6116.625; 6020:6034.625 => 0.017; 13.1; 13.2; 13.2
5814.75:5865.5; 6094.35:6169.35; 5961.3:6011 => 0.010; 13.4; 12.9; 13.1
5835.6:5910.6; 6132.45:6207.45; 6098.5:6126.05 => -0.049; 12.4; 12.5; 12.5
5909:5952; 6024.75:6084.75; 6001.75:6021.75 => 0.020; 13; 13.3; 13.2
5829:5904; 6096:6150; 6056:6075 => -0.043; 12.5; 13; 12.9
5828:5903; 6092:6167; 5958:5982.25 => -0.043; 12.5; 12.9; 12.6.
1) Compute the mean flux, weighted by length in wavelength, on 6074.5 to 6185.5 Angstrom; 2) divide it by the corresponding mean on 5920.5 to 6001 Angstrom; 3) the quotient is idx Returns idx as 1.0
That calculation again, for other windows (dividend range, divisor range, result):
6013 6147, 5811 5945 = 1.03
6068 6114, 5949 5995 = 1.02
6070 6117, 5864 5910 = 1.11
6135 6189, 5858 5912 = 1.03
